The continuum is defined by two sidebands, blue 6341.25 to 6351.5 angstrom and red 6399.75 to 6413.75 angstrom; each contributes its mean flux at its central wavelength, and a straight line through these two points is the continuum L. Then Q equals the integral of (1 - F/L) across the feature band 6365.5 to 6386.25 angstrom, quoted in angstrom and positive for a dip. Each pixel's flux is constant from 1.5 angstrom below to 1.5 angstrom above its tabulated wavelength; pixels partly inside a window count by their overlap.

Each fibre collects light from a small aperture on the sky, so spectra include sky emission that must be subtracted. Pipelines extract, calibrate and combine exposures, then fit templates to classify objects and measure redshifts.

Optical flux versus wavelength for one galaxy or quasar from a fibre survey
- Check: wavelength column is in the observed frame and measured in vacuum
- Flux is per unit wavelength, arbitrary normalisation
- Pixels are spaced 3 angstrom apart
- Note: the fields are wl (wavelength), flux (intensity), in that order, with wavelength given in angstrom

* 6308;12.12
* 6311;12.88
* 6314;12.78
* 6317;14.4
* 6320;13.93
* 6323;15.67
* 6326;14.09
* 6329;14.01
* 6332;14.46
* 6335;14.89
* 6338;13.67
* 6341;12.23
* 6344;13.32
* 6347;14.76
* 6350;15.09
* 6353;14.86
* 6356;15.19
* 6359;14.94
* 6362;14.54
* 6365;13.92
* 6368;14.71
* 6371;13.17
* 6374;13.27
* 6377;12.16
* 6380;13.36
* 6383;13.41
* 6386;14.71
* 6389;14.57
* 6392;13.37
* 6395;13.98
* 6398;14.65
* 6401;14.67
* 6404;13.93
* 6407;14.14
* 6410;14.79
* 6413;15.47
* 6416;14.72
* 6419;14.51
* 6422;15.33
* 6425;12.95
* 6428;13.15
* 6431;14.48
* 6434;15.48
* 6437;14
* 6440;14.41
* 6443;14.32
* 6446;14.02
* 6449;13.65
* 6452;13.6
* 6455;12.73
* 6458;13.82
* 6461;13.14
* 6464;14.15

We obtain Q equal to 1.2 angstrom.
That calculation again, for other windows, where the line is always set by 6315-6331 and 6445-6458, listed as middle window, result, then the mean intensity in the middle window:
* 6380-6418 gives -1.3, 14.3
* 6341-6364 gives -0.5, 14.5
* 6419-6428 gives -0.2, 14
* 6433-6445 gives -0.8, 14.5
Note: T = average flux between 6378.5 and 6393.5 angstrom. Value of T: 13.9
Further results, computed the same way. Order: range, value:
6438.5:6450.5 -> 14.1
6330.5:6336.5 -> 14.7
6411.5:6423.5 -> 15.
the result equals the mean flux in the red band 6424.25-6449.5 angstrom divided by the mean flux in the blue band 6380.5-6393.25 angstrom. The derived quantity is 1.0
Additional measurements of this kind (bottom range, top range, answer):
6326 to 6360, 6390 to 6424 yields 1.01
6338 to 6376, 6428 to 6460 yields 0.99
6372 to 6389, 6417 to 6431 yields 1.04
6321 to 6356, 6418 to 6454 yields 0.99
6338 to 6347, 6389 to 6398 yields 1.06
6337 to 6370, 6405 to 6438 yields 1.01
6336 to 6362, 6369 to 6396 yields 0.95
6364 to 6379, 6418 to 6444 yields 1.06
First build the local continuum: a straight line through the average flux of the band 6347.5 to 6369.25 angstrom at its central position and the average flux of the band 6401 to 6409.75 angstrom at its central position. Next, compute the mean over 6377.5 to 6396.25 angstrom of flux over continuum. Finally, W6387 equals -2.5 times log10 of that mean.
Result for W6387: 0.05 mag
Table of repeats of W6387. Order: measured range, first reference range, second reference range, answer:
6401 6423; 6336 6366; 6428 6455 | -0.040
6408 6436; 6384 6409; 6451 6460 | -0.051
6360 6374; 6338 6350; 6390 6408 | -0.013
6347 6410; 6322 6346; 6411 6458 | -0.005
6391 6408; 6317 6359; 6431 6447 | 0.021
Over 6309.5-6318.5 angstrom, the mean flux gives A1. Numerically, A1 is 13.4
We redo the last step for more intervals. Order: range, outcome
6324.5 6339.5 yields 14.2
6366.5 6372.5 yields 13.9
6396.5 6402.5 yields 14.7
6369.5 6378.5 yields 12.9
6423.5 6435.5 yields 14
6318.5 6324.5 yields 14.8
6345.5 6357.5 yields 15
